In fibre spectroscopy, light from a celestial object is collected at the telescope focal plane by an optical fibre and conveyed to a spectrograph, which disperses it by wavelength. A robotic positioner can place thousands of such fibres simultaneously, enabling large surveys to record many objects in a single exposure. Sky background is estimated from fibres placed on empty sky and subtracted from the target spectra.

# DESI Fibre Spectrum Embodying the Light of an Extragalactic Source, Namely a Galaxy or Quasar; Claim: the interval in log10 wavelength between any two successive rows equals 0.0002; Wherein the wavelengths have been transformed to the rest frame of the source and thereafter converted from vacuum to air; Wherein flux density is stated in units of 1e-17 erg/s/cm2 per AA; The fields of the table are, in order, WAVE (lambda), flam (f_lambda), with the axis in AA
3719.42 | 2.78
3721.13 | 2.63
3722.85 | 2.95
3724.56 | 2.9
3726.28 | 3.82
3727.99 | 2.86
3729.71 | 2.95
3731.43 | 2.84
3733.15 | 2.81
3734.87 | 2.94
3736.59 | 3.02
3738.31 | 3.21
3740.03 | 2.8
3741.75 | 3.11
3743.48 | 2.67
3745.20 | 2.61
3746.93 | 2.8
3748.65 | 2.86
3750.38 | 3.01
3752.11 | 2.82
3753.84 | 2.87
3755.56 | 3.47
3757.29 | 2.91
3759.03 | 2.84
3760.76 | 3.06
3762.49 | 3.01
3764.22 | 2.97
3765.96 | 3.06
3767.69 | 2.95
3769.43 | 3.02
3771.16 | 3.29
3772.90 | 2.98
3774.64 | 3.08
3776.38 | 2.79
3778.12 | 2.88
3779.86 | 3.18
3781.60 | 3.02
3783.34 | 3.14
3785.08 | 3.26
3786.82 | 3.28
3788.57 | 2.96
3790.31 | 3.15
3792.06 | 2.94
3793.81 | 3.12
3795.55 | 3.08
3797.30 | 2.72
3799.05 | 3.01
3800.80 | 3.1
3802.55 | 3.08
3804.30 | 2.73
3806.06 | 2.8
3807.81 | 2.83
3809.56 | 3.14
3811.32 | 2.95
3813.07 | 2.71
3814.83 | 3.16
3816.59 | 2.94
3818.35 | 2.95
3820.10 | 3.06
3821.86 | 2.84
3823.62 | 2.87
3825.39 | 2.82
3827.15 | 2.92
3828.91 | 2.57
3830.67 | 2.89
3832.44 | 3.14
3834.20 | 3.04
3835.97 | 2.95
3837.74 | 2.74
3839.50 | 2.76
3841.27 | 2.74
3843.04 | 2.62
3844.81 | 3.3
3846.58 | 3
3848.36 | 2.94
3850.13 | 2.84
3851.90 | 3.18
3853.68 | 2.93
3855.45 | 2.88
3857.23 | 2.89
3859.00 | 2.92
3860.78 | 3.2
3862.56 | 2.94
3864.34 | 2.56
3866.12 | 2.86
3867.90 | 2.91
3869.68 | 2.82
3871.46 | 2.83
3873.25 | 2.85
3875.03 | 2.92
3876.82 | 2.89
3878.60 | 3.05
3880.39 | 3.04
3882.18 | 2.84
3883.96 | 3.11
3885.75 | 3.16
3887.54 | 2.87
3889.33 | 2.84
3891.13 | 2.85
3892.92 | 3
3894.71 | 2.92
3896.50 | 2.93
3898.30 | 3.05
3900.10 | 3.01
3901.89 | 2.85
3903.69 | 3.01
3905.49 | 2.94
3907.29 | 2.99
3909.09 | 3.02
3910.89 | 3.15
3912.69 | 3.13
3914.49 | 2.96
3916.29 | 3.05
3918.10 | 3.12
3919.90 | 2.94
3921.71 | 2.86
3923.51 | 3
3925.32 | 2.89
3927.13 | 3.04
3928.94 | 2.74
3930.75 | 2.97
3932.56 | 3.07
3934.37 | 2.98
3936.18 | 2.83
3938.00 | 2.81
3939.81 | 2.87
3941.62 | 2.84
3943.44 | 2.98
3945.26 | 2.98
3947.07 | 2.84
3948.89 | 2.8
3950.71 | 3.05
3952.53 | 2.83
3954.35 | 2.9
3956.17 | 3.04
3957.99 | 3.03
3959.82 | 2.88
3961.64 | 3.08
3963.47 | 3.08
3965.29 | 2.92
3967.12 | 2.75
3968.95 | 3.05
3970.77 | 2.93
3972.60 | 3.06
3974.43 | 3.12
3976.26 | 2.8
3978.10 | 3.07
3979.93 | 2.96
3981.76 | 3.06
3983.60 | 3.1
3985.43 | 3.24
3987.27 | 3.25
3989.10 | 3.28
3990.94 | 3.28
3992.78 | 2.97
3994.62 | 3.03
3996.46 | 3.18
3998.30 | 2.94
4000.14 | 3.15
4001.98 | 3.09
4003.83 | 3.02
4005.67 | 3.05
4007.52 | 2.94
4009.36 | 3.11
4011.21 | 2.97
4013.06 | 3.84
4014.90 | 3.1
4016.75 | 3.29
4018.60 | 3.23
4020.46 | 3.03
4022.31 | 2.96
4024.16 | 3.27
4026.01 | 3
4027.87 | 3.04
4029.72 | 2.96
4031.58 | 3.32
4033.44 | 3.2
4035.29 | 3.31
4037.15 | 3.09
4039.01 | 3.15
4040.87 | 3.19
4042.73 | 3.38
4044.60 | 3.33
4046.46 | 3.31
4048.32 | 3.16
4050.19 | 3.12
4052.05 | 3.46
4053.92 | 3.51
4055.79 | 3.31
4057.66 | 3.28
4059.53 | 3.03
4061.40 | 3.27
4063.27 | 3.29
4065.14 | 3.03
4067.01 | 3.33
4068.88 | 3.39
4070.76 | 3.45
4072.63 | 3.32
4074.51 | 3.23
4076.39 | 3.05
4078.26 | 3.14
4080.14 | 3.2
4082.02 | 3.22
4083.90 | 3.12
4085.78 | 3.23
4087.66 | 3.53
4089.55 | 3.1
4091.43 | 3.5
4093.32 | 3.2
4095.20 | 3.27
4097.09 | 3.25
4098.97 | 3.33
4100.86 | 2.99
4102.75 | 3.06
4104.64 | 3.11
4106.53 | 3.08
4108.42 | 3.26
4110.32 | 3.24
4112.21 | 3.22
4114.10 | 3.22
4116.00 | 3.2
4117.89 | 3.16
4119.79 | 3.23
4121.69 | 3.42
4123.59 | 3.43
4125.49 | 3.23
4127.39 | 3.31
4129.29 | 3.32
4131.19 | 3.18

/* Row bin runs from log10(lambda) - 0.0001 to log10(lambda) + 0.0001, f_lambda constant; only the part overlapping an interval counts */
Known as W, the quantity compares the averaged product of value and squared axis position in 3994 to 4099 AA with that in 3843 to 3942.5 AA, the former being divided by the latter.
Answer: 1.18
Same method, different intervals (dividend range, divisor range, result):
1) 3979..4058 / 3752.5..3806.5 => 1.19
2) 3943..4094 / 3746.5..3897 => 1.18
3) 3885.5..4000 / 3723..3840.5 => 1.09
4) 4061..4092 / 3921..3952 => 1.20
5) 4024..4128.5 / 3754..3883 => 1.25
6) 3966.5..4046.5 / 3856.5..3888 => 1.14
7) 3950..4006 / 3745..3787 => 1.13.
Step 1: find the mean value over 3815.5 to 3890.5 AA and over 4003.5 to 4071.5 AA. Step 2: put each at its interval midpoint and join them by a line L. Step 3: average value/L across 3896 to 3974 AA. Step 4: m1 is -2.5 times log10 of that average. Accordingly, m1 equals 0.03 mag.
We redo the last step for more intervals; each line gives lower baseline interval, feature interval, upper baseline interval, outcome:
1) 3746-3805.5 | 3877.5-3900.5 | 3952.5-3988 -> 0.014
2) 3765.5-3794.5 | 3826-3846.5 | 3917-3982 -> 0.052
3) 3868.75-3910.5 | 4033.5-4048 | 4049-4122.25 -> -0.025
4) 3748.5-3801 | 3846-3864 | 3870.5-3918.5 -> 0.013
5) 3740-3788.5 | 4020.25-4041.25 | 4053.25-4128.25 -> 0.023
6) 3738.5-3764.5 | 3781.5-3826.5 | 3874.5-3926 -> -0.015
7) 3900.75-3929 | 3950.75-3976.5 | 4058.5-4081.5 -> 0.034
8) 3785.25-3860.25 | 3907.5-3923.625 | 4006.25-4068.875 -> 0.011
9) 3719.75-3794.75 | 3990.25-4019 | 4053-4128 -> 0.015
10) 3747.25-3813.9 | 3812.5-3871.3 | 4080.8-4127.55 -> 0.051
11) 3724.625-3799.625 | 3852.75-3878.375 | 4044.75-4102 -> 0.071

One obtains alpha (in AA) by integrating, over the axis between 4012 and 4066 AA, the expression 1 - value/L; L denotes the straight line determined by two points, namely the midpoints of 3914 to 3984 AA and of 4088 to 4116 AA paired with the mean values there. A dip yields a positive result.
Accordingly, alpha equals -2.1 AA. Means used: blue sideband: 2.95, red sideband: 3.21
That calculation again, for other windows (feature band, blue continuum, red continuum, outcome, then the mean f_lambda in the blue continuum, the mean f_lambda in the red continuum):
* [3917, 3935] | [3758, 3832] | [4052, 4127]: 0.8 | 2.98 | 3.24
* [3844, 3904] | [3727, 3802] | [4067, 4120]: 2.4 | 2.99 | 3.23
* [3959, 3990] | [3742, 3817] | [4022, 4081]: 1.2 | 2.98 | 3.22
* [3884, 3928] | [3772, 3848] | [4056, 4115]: 1.0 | 2.96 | 3.23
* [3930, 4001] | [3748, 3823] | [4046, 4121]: 3.2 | 3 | 3.23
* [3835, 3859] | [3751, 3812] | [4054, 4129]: 1.2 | 3.01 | 3.24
